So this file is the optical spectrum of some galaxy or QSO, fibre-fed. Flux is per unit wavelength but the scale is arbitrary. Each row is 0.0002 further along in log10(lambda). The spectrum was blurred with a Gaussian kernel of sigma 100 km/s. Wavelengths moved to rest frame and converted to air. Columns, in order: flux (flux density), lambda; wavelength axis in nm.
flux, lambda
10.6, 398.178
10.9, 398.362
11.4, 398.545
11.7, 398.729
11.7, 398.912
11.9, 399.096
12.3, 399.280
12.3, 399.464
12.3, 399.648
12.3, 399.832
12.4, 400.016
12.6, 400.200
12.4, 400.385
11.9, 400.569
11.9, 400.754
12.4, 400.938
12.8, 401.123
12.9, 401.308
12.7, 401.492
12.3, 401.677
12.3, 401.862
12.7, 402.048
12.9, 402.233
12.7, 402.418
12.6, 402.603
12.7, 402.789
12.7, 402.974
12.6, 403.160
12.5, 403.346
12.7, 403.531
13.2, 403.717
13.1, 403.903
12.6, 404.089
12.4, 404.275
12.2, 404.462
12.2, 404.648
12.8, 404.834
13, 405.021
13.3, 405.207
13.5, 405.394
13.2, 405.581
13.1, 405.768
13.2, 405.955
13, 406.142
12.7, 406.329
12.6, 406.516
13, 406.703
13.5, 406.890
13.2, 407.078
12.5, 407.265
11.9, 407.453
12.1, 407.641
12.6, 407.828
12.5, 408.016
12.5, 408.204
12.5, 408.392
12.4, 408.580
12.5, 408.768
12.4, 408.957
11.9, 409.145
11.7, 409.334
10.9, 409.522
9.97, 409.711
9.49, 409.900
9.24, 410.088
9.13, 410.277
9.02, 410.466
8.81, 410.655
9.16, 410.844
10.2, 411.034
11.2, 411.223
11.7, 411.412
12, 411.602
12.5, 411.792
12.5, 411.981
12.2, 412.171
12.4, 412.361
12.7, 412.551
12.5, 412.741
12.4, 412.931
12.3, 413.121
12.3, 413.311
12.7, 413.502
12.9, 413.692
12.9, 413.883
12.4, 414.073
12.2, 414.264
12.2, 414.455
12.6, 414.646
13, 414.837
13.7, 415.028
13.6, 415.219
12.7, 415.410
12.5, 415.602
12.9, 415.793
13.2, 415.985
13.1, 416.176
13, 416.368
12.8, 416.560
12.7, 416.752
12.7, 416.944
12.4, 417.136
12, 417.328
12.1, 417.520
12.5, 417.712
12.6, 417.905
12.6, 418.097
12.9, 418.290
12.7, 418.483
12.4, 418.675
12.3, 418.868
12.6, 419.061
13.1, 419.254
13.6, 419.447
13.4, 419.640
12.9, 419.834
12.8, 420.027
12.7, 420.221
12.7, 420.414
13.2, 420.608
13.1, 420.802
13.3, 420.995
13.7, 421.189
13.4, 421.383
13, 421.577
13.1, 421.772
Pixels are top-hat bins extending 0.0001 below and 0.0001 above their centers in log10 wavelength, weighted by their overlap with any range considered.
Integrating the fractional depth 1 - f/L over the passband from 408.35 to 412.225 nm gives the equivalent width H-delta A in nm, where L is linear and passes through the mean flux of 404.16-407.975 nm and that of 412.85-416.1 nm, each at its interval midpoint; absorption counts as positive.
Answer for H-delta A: 0.54 nm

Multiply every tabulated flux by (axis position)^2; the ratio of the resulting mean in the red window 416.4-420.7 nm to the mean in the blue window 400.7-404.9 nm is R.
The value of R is 1.09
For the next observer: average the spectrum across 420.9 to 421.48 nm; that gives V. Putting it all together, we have 13.5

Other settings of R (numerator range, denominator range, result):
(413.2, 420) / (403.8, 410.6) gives 1.10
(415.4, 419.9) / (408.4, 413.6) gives 1.16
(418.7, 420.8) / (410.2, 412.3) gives 1.24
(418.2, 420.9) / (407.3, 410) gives 1.15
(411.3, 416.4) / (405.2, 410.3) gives 1.07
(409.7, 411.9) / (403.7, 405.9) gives 0.82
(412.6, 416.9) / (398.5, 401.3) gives 1.13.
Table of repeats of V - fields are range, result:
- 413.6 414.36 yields 12.6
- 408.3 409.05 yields 12.4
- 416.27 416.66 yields 12.9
